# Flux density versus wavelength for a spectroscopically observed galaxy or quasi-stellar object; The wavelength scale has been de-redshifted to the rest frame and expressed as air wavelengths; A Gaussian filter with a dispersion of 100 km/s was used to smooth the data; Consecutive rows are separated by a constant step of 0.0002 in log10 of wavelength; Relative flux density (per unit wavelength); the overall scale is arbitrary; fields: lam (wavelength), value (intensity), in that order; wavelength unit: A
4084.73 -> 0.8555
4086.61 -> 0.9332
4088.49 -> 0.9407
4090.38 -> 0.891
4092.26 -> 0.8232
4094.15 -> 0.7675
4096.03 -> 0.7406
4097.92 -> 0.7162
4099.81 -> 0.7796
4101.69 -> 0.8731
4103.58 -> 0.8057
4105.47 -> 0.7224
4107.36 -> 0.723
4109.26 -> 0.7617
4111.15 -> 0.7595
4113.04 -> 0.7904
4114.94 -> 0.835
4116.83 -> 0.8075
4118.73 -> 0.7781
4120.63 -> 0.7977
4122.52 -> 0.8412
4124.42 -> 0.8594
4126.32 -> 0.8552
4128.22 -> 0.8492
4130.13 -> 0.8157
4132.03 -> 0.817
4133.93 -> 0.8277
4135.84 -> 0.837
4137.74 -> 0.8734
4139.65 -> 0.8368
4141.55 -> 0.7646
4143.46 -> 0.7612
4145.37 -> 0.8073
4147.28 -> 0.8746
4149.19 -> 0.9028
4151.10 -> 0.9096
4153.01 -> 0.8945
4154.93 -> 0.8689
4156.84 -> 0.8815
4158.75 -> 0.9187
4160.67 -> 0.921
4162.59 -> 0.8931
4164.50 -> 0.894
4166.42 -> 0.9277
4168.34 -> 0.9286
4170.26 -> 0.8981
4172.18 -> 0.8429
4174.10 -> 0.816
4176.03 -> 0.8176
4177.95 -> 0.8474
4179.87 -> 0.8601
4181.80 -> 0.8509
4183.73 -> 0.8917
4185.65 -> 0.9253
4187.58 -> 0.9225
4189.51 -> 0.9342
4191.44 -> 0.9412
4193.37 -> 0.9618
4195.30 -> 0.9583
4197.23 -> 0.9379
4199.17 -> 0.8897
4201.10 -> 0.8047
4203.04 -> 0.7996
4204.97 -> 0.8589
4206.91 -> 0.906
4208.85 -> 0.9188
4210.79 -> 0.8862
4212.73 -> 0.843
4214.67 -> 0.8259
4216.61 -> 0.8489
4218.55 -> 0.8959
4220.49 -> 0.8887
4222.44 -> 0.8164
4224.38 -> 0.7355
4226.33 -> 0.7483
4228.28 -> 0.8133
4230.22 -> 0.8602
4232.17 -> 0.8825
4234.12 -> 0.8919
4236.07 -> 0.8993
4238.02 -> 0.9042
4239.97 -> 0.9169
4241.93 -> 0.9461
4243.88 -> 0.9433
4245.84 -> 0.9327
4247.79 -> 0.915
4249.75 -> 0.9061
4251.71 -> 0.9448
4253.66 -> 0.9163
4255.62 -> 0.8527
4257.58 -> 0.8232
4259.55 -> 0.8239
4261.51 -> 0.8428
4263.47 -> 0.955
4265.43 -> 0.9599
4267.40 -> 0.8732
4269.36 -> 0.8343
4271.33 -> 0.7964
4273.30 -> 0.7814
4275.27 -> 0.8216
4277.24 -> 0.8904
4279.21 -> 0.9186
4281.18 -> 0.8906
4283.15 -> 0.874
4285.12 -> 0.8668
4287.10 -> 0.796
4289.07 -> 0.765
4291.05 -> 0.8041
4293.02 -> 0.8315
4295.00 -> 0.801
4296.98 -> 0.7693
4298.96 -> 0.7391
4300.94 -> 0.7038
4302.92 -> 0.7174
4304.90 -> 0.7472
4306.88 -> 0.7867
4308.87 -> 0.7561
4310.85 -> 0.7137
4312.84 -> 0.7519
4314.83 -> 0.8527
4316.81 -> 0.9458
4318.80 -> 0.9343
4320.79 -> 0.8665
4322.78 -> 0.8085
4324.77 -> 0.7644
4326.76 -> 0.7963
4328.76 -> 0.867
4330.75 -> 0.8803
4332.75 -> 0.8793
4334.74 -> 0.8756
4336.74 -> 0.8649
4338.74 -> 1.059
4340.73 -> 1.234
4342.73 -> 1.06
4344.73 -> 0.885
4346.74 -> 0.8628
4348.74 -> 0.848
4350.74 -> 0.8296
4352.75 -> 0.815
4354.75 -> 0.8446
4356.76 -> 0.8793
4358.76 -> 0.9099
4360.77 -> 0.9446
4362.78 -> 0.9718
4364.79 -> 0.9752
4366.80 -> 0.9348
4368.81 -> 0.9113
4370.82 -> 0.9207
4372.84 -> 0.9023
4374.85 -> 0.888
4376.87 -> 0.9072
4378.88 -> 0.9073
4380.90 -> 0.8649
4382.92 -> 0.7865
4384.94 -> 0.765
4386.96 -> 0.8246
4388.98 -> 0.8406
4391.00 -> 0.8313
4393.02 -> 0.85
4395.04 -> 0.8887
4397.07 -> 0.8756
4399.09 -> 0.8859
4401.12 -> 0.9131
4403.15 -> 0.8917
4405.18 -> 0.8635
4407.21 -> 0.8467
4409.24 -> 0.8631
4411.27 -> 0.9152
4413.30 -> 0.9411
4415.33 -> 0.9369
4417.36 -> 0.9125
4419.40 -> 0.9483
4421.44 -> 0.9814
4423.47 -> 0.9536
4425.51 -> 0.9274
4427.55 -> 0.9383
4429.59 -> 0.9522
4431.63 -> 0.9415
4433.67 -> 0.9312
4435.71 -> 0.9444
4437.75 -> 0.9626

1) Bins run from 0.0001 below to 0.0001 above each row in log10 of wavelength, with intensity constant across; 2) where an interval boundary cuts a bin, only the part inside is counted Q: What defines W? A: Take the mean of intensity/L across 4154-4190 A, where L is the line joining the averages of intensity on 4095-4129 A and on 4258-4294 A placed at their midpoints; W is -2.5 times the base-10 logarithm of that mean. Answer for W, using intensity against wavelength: -0.09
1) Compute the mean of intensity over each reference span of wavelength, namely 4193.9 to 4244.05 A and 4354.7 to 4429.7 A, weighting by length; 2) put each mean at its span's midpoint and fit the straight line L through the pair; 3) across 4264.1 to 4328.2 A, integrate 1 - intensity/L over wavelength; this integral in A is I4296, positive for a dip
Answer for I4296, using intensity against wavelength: 4.6 A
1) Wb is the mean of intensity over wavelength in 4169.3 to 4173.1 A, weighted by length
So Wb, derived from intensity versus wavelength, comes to 0.871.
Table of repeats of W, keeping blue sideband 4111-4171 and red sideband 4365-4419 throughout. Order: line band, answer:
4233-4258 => -0.055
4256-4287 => 0.008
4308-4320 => 0.058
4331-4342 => -0.120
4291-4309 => 0.142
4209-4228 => 0.034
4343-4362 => 0.000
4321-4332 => 0.060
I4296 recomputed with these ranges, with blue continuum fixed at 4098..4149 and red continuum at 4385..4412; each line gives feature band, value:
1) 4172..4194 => -1.7 A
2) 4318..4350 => -2.0 A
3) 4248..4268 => -1.3 A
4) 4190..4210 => -1.8 A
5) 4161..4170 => -1.0 A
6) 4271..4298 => 0.4 A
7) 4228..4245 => -1.4 A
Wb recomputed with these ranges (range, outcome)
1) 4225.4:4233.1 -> 0.827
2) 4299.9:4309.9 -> 0.742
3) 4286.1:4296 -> 0.799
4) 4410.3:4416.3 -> 0.932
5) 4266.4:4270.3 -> 0.854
